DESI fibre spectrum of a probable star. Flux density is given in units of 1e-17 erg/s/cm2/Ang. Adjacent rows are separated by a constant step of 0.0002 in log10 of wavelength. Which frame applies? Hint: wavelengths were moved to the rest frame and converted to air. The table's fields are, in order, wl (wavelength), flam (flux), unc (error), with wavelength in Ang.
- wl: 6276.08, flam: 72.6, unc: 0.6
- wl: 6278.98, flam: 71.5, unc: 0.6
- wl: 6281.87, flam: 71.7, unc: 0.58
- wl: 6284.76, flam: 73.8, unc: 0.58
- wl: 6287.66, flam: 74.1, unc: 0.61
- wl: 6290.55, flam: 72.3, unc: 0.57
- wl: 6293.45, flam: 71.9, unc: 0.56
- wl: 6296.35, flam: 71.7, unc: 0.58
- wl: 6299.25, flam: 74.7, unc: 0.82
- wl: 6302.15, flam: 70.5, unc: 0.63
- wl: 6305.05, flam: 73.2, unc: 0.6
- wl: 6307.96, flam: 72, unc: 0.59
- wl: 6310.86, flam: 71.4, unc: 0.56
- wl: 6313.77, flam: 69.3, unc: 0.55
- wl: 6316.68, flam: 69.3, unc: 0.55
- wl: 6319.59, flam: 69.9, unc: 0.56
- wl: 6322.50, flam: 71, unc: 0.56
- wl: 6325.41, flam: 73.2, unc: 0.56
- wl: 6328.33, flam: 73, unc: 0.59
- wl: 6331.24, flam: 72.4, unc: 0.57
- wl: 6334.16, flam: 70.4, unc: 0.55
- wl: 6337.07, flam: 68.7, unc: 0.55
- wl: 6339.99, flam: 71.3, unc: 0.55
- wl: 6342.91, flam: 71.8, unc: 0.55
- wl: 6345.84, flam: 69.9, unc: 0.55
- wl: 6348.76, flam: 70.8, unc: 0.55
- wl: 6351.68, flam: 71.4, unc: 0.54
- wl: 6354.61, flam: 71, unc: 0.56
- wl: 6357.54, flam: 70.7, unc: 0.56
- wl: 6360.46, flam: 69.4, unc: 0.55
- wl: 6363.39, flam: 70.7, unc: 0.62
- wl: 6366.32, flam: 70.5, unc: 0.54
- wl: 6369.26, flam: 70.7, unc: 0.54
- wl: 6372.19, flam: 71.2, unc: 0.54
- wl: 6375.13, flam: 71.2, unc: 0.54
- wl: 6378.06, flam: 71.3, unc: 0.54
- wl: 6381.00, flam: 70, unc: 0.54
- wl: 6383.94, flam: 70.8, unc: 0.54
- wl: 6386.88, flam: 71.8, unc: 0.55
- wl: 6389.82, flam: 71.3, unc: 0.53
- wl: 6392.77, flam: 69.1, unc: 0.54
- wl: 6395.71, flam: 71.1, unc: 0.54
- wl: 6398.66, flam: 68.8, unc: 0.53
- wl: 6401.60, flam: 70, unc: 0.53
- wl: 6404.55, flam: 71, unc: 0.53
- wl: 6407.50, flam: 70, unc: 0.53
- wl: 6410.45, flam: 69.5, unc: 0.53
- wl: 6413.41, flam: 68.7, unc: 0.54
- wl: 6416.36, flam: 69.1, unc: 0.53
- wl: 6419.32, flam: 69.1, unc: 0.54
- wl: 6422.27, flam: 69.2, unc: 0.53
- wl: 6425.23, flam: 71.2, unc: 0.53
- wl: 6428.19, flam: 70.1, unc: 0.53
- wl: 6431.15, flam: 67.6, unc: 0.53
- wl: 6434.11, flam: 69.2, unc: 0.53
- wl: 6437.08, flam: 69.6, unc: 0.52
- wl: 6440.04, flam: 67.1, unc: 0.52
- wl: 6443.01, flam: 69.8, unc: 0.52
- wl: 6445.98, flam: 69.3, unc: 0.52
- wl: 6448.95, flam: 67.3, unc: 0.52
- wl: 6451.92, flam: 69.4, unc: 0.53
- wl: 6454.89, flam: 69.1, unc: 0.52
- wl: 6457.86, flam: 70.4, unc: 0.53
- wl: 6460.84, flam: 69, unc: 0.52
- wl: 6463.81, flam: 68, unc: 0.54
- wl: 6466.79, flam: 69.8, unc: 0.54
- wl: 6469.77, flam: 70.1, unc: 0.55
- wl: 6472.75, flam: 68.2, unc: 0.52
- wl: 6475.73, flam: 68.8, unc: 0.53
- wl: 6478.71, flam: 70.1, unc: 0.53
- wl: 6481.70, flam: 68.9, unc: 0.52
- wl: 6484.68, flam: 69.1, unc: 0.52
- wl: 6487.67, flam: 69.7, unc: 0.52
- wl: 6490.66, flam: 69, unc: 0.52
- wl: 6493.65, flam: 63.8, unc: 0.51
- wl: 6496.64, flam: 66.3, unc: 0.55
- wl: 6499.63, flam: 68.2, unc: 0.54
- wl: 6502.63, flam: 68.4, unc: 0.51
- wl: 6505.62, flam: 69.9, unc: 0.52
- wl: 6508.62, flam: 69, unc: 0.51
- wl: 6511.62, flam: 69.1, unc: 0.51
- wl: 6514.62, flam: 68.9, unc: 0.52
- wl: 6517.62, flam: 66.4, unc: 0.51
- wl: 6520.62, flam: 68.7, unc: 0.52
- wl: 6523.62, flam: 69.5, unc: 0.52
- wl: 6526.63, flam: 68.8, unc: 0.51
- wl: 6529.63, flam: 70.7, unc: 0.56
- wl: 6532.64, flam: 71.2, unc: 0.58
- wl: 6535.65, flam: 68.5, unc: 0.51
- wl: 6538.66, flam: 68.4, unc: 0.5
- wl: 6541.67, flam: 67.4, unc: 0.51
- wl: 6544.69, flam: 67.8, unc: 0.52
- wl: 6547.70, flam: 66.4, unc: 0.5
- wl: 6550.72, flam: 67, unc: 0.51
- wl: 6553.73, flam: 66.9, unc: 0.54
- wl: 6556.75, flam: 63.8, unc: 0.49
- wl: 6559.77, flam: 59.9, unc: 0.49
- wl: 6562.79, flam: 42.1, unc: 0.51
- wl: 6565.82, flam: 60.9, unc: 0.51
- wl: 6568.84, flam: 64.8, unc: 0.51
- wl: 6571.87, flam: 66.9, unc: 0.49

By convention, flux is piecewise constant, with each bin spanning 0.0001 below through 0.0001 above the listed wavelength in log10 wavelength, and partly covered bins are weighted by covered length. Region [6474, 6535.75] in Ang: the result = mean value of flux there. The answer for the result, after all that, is 68.7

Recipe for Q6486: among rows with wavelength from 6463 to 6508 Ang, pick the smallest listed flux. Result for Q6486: 63.8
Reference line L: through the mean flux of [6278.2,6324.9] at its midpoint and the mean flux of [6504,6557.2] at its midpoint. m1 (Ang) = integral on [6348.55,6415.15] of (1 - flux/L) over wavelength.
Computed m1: 0.1 Ang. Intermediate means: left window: 71.8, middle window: 70.5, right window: 68.3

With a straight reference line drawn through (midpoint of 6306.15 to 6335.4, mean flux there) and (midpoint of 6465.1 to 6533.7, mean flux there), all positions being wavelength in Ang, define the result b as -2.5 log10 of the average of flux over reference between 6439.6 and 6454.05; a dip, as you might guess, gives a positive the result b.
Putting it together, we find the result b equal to 0.01 mag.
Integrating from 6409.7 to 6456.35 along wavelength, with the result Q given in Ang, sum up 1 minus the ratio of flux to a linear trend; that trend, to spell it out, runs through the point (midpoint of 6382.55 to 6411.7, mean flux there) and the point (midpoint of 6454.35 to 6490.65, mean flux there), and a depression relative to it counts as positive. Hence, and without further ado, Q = 0.5 Ang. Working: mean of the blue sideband 70.4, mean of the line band 69.1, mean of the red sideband 69.3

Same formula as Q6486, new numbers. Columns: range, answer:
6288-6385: 68.7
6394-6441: 67.1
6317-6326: 69.9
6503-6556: 66.4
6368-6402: 68.8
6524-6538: 68.5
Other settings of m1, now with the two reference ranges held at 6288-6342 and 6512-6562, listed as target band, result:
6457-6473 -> -0.2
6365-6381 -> -0.1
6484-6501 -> 0.1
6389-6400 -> 0.0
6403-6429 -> -0.1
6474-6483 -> -0.1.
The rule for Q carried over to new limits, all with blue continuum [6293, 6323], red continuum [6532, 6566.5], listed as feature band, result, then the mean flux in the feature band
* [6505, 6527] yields -1.2 Ang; 68.7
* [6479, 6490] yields -0.5 Ang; 69.3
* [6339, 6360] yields -0.2 Ang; 70.9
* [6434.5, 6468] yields -1.0 Ang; 69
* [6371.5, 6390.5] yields -0.5 Ang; 71.1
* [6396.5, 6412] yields -0.3 Ang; 69.9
